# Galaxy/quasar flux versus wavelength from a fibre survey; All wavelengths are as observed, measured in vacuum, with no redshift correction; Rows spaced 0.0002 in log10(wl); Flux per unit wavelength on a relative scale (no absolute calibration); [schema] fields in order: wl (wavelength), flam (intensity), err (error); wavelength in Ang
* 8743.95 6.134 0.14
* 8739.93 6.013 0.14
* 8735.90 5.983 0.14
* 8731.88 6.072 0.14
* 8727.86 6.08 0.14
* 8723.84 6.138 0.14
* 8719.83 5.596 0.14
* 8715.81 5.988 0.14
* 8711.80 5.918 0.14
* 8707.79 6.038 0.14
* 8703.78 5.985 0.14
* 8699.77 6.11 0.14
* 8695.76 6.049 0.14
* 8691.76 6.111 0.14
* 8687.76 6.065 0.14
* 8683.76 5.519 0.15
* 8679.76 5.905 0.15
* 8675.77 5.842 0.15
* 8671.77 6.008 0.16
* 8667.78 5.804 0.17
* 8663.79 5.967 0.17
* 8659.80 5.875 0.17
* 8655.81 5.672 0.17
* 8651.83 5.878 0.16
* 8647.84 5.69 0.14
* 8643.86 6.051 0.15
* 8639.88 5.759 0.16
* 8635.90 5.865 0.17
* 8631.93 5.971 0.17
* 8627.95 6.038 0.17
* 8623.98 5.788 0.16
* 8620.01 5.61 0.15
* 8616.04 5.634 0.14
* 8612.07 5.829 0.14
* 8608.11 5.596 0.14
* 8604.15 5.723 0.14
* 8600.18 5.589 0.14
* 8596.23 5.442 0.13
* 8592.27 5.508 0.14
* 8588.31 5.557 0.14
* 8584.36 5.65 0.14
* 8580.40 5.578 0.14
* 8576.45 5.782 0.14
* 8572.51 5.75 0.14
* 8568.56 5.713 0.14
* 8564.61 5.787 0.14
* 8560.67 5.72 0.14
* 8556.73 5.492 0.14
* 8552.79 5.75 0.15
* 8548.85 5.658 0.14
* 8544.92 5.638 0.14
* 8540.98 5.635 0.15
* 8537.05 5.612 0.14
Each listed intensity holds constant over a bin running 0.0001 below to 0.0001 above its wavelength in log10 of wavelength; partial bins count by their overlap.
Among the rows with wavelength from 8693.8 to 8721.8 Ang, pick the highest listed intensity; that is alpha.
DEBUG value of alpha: 6.11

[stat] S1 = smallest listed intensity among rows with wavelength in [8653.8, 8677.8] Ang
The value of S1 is 5.672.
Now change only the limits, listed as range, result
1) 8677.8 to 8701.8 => 5.519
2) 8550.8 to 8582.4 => 5.492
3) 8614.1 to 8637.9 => 5.61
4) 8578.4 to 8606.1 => 5.442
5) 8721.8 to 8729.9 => 6.08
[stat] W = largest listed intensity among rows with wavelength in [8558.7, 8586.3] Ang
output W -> 5.787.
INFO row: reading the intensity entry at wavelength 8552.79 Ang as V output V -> 5.75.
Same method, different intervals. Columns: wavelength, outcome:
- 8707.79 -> 6.038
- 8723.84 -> 6.138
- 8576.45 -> 5.782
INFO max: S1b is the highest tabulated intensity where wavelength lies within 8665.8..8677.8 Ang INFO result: 6.008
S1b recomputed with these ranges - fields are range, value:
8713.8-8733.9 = 6.138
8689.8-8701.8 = 6.111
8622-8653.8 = 6.051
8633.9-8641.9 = 5.865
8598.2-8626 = 5.829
